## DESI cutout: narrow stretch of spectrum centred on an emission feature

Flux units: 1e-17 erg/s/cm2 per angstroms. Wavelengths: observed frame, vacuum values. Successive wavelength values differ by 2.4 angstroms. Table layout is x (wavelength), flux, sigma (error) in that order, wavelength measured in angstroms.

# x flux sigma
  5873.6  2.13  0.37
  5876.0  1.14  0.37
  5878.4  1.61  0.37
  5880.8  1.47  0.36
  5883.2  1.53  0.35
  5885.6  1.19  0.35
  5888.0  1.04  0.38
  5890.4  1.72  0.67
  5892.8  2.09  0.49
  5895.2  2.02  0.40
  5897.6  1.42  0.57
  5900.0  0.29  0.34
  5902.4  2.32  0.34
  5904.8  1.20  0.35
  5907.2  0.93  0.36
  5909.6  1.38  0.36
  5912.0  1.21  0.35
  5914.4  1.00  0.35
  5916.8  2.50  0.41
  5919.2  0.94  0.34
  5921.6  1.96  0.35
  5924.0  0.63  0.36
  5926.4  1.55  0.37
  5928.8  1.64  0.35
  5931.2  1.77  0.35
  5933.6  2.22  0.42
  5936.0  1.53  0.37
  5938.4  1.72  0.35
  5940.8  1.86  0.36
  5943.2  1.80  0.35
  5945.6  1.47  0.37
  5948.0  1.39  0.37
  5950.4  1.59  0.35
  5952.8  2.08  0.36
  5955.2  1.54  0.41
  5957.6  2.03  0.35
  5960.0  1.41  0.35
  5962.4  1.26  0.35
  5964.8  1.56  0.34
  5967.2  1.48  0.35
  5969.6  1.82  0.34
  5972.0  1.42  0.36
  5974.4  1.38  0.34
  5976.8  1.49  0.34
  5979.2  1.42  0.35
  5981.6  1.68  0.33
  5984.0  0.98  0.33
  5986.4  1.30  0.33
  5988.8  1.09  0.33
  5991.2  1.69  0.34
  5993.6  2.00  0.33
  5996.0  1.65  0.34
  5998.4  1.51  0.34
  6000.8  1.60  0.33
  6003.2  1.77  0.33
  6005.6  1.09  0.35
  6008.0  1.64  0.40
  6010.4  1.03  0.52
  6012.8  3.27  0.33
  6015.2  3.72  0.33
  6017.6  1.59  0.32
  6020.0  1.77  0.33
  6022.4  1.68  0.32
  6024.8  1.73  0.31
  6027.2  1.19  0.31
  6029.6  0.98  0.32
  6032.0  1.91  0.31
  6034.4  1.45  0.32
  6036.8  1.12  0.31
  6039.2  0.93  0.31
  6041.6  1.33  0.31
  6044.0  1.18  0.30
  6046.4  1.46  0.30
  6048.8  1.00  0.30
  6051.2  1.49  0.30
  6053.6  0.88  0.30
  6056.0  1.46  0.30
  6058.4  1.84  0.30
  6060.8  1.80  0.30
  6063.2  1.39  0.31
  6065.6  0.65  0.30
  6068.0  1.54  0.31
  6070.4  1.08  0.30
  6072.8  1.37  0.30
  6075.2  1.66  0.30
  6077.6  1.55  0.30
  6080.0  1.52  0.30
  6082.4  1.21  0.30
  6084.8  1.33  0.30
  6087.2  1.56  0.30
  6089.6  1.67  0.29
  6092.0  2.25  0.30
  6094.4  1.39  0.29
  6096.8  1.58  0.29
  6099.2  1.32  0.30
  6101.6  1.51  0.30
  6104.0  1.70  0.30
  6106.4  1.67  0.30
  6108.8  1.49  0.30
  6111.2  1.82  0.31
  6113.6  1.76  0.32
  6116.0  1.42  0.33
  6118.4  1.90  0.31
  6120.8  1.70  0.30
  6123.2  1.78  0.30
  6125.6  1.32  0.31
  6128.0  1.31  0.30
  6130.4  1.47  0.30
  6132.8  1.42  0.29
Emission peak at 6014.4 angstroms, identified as [O III]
